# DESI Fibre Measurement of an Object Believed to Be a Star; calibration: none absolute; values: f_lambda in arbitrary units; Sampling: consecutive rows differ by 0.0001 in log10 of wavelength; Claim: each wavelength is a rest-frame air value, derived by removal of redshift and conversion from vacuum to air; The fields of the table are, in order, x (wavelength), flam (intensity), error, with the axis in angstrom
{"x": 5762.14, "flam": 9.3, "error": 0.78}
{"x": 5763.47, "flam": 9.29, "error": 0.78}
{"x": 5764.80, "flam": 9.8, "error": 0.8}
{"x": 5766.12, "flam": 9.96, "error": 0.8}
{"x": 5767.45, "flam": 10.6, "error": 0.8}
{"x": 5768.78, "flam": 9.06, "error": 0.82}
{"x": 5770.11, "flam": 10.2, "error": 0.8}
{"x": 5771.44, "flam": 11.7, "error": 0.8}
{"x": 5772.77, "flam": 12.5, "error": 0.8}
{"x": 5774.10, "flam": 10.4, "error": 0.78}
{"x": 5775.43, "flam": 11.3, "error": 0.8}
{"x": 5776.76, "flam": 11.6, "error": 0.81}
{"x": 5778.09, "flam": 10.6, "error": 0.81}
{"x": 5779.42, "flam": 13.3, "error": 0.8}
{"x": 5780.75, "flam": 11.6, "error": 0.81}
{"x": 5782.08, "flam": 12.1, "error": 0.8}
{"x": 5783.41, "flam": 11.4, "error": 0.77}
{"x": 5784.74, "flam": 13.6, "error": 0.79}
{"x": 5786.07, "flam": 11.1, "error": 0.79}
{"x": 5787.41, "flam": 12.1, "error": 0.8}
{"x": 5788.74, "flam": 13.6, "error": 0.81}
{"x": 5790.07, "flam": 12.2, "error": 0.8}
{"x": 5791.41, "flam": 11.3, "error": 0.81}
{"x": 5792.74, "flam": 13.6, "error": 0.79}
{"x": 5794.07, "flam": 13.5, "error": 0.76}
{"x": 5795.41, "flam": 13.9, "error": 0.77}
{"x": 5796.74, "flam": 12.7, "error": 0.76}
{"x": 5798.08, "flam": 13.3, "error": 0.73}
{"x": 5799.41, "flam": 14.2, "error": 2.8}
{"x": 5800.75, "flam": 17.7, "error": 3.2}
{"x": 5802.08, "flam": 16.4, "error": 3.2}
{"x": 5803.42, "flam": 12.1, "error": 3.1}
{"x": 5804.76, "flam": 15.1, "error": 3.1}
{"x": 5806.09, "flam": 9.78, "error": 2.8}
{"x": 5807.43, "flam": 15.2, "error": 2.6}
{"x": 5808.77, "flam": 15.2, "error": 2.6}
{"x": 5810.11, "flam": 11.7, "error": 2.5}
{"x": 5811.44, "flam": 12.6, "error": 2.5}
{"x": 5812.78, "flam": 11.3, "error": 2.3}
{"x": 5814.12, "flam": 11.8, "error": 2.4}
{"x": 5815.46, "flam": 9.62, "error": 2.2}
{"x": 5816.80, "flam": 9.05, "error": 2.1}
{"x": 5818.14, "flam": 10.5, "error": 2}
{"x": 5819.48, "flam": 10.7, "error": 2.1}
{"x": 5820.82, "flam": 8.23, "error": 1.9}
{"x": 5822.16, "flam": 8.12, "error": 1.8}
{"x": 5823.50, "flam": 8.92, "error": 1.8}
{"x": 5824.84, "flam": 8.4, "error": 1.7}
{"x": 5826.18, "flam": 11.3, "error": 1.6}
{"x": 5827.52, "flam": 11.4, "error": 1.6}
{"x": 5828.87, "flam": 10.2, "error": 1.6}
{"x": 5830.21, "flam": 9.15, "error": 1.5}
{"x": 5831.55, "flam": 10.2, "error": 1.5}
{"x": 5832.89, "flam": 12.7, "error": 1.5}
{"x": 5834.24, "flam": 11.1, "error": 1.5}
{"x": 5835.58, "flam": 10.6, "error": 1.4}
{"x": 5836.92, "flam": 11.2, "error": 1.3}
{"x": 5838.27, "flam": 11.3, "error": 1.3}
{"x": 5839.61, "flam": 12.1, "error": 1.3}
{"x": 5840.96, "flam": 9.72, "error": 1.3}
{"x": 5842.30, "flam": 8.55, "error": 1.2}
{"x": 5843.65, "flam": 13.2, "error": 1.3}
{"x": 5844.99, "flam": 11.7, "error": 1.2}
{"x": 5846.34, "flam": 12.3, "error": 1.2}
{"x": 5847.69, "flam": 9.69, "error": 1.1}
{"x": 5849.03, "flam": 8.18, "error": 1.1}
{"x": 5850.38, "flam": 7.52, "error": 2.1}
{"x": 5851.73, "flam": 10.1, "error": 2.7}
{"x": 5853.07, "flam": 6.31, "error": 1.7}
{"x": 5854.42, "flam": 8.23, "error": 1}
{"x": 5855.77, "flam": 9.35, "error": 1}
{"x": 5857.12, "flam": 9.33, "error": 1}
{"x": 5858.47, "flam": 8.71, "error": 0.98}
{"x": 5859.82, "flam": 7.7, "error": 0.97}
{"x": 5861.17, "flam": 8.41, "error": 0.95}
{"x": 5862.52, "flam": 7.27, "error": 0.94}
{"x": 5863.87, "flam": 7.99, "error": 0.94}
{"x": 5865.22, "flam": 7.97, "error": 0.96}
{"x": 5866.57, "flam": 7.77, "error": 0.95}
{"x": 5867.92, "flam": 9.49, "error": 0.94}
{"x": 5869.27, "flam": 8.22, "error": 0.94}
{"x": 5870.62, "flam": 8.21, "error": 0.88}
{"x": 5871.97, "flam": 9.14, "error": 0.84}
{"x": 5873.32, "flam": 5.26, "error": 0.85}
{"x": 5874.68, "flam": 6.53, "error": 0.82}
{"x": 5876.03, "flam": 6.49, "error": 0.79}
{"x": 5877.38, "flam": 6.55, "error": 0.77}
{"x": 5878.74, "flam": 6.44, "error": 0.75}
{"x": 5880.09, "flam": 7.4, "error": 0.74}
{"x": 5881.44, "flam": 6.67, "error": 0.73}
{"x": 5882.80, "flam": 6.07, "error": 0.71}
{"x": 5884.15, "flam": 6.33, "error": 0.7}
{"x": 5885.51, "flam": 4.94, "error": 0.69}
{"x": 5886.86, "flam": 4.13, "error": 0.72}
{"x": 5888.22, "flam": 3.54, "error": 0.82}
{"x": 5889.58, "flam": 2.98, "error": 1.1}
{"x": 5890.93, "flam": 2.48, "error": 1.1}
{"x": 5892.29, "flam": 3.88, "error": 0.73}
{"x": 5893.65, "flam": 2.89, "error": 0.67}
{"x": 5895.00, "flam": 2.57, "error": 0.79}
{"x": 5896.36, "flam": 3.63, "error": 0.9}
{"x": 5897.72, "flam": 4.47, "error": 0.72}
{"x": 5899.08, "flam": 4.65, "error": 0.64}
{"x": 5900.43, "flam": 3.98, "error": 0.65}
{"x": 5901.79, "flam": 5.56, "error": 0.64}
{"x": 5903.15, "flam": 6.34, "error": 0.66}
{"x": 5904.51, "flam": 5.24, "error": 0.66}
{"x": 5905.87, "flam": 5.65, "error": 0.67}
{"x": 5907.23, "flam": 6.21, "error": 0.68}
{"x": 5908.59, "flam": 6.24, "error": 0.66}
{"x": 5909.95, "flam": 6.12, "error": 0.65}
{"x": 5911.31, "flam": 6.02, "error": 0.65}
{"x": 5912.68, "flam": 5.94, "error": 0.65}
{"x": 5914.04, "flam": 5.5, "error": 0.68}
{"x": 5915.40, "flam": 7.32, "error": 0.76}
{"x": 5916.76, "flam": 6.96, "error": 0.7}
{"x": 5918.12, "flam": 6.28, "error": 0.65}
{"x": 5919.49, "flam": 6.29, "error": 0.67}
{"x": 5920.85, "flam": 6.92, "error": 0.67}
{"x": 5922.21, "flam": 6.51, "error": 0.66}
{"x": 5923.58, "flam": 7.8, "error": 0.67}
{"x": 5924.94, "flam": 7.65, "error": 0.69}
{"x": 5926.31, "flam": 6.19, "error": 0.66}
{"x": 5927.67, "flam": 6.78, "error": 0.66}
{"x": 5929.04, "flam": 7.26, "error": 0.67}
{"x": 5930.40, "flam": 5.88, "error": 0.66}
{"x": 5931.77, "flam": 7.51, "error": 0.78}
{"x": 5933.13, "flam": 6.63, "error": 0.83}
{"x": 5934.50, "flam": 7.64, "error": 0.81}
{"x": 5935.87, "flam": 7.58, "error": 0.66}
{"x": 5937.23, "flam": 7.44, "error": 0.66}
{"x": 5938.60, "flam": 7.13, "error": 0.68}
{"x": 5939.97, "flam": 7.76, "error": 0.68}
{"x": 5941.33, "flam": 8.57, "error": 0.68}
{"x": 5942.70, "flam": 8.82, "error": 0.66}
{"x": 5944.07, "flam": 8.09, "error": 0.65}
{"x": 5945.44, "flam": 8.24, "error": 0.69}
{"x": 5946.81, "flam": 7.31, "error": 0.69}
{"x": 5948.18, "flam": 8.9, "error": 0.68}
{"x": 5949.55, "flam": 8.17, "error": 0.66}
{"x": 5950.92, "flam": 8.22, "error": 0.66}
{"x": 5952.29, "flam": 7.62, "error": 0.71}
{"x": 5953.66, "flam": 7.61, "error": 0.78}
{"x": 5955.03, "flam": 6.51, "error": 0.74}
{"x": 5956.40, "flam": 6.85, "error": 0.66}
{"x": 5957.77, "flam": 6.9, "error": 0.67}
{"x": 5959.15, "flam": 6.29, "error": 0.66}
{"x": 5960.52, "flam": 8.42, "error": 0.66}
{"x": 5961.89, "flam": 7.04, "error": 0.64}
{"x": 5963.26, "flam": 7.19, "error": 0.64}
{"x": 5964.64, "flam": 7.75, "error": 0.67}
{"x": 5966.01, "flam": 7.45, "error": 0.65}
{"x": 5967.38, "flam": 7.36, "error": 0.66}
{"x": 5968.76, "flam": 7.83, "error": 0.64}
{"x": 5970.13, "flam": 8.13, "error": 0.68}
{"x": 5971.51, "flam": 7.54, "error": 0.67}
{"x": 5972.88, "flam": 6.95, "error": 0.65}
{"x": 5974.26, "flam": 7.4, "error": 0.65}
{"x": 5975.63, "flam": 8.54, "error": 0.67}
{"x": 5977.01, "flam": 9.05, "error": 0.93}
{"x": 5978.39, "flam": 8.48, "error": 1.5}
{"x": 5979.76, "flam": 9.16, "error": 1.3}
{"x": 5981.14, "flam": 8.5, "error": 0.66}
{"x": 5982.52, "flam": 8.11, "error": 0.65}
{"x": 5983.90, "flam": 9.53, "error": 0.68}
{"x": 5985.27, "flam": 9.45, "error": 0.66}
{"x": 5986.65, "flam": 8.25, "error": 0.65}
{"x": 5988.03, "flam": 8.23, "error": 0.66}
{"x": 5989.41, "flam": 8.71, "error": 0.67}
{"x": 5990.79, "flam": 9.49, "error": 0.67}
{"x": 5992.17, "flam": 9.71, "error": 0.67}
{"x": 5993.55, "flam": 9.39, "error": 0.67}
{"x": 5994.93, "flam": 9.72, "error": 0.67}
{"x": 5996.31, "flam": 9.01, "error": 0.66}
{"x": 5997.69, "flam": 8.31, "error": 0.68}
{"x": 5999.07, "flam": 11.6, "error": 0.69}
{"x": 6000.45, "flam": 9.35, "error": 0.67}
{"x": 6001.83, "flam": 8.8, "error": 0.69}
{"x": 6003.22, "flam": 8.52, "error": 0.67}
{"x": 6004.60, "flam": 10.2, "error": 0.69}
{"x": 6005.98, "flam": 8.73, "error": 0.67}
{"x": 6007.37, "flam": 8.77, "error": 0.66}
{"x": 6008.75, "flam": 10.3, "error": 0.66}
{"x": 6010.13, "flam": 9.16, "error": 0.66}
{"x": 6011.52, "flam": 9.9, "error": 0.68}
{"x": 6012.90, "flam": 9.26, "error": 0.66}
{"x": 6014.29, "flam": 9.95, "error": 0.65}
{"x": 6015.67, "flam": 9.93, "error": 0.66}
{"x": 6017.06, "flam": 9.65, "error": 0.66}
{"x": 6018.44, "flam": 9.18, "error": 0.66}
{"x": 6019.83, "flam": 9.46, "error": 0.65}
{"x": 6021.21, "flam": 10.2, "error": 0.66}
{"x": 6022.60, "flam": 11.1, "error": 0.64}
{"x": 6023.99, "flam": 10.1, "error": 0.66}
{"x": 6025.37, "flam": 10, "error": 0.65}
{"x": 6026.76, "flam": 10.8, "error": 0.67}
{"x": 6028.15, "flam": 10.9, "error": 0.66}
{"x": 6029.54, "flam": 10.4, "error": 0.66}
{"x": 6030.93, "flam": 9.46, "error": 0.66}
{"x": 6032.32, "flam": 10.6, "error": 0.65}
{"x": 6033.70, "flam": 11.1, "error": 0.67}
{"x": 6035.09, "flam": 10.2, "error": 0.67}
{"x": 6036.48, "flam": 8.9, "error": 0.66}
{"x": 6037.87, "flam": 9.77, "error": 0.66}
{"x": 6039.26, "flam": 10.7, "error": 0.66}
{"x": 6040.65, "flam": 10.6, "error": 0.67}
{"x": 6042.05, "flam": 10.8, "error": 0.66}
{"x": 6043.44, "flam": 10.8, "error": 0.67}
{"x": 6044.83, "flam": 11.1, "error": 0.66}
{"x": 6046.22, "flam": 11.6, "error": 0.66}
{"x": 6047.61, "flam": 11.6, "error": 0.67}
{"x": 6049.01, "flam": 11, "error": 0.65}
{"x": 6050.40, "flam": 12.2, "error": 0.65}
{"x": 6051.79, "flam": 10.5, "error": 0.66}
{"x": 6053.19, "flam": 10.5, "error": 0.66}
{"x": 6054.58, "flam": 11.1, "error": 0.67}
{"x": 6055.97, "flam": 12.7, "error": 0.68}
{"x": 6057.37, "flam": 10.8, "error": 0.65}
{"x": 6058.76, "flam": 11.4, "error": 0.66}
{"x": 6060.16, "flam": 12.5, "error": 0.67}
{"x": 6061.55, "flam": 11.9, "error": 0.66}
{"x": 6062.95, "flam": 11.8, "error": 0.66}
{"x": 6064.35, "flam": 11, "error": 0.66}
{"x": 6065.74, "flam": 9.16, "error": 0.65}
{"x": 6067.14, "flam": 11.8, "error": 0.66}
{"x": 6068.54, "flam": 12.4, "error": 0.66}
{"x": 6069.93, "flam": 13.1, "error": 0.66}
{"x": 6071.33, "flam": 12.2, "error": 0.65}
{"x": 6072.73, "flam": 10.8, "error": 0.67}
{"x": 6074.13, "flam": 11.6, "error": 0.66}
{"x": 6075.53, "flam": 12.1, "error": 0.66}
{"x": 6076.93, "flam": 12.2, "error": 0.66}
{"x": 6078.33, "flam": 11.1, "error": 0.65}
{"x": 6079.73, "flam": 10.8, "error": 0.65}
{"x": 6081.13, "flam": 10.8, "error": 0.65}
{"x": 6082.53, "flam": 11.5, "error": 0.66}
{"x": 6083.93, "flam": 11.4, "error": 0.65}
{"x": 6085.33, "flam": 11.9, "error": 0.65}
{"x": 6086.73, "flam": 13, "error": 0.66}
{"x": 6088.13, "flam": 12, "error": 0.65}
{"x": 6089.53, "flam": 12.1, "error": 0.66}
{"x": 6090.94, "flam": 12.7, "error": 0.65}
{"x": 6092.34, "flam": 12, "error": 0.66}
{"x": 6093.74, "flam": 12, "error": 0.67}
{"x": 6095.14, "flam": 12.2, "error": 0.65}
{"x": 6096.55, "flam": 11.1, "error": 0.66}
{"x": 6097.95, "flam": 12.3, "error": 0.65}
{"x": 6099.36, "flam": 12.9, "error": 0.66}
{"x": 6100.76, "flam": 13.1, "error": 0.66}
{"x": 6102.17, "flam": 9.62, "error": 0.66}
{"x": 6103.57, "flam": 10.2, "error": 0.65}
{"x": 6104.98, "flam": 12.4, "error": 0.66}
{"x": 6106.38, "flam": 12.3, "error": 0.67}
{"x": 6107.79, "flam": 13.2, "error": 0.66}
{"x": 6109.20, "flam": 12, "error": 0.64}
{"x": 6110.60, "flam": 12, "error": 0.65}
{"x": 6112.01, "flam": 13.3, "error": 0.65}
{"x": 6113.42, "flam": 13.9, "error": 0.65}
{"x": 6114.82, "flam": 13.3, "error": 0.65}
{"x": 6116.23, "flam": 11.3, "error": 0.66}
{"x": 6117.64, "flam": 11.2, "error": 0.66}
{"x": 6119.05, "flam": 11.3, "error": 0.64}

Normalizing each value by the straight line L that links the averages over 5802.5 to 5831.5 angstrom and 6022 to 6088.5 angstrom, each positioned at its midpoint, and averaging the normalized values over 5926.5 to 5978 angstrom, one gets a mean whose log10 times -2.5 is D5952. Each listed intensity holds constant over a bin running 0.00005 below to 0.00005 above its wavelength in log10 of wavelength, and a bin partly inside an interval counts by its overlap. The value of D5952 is 0.41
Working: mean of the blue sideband 11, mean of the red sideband 11.2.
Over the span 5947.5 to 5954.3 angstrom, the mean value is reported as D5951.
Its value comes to 8.11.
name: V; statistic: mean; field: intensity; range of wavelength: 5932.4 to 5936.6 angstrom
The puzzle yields 7.3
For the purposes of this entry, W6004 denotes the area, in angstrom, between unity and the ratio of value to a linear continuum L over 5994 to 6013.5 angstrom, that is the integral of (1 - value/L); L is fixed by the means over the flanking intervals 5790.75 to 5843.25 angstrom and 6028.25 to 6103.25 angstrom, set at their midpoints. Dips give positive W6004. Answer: 3.47 angstrom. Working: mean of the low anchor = 11.7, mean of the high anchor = 11.4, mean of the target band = 9.4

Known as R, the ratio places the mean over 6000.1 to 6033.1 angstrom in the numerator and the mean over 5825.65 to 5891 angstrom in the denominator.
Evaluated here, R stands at 1.16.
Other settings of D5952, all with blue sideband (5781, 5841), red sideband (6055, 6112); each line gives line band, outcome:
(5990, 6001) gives 0.23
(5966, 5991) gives 0.38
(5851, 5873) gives 0.38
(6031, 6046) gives 0.13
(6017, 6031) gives 0.16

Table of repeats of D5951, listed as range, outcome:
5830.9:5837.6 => 11.2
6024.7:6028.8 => 10.6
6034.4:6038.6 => 9.63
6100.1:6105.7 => 11.3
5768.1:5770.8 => 9.64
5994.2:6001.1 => 9.6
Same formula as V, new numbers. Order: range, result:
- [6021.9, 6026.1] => 10.4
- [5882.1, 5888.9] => 5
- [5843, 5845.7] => 12.4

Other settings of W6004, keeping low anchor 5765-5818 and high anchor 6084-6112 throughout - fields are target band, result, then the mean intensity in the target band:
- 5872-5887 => 7.28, 6.28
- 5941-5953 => 3.90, 8.2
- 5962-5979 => 6.11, 7.78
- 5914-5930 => 7.03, 6.83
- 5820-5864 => 9.08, 9.69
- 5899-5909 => 5.48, 5.52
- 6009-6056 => 6.57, 10.4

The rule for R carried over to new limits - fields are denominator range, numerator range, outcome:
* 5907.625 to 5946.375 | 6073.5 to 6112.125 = 1.69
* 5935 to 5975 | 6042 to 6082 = 1.50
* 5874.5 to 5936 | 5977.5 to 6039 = 1.66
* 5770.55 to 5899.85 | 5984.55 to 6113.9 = 1.12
